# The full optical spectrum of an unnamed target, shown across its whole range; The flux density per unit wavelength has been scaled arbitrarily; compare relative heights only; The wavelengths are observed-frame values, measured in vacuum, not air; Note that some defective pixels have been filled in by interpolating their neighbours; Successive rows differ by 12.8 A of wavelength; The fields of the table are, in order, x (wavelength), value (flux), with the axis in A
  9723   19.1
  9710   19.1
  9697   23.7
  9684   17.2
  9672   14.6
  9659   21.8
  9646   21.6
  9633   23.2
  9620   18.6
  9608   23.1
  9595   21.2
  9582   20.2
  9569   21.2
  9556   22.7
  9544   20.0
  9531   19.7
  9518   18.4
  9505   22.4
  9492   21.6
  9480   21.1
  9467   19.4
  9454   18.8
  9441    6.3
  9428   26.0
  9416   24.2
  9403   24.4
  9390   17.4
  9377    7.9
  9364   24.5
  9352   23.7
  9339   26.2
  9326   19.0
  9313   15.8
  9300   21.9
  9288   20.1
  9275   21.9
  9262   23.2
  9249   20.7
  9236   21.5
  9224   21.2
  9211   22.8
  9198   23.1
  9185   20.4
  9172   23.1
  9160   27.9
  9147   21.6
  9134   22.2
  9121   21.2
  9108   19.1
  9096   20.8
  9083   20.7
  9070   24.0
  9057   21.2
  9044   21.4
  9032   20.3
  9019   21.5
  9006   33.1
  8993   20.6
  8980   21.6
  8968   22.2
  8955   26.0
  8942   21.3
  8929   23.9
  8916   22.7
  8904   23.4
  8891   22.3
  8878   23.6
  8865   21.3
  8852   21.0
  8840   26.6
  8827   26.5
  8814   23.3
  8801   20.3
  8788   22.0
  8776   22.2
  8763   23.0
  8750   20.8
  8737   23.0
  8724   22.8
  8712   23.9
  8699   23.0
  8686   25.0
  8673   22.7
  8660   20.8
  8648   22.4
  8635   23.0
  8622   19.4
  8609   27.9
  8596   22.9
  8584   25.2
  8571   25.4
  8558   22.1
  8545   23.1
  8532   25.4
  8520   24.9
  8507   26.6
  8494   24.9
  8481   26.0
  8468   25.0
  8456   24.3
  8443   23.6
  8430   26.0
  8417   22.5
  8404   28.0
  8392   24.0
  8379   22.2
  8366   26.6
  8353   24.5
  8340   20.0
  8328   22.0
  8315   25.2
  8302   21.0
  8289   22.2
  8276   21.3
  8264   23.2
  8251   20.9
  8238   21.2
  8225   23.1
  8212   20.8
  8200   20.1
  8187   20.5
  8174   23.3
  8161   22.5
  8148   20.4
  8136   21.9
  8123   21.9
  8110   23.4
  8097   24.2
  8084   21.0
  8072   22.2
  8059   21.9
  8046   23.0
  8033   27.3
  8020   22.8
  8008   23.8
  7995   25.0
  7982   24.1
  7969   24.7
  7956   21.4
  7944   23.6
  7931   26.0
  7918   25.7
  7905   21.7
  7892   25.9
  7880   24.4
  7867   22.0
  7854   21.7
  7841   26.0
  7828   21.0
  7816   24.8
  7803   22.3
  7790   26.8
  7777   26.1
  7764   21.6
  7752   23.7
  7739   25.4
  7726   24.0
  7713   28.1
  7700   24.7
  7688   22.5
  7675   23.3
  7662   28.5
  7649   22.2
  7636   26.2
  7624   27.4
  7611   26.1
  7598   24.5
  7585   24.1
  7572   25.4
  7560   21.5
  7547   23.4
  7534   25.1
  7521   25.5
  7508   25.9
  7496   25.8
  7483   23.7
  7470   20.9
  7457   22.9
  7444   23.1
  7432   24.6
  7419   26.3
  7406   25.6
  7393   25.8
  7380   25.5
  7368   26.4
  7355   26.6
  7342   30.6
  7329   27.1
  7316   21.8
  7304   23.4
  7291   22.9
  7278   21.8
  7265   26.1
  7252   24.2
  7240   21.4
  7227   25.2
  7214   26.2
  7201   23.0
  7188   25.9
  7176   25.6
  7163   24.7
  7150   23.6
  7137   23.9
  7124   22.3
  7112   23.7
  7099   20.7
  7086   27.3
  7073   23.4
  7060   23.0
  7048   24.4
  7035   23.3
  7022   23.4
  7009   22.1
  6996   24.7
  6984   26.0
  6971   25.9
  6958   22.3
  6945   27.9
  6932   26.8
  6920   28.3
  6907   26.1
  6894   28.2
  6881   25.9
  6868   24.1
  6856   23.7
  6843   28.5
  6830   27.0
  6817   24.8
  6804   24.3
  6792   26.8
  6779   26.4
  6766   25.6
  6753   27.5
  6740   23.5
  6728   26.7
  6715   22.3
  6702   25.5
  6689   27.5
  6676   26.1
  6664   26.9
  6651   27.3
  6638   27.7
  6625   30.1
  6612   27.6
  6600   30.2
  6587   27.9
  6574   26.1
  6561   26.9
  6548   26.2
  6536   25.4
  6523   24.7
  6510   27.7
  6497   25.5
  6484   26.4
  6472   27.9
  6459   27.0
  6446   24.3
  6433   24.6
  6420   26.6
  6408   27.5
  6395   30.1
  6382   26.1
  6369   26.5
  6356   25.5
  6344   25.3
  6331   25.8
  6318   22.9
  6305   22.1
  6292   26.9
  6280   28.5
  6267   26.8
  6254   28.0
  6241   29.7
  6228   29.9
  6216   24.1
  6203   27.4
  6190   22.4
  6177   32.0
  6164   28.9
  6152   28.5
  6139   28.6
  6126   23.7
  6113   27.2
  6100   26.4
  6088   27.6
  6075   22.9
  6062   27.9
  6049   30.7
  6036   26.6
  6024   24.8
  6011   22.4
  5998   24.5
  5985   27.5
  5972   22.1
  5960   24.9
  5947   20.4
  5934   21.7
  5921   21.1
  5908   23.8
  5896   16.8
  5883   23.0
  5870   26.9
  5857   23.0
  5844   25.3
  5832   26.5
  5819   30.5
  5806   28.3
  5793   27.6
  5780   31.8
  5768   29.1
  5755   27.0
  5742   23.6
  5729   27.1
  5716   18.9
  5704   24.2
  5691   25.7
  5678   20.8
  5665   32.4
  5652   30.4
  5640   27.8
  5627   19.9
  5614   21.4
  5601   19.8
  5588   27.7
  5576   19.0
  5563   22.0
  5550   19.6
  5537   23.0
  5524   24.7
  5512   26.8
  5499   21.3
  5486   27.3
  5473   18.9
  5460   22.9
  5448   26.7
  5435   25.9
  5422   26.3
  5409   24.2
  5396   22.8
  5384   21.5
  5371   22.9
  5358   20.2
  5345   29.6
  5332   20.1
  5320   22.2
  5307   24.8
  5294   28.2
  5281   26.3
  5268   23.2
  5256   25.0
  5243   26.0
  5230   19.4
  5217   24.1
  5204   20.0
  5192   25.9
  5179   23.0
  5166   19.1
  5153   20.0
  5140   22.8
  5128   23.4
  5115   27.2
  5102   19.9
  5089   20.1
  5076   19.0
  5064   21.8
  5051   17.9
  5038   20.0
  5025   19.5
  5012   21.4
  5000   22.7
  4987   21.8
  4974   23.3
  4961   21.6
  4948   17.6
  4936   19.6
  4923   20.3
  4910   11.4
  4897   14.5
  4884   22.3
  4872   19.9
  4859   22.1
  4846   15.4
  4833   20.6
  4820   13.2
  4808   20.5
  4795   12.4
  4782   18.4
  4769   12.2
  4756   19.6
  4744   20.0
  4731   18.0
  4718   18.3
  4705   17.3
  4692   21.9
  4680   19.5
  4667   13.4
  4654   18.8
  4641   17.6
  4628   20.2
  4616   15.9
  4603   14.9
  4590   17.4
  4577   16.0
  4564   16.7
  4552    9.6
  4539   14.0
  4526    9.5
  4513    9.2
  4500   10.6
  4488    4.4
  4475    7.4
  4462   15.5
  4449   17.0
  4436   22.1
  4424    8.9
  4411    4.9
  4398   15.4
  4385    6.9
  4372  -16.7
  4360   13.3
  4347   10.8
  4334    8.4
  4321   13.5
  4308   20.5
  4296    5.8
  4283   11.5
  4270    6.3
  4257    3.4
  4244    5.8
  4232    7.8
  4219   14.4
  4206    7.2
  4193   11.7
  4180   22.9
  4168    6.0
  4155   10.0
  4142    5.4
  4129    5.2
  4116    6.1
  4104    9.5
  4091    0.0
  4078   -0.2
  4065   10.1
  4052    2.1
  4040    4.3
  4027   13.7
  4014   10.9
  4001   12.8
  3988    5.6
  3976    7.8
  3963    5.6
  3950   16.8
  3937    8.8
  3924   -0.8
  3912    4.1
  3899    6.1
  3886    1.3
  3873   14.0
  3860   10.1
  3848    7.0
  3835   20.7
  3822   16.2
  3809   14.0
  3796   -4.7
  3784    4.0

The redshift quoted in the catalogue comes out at 0.139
